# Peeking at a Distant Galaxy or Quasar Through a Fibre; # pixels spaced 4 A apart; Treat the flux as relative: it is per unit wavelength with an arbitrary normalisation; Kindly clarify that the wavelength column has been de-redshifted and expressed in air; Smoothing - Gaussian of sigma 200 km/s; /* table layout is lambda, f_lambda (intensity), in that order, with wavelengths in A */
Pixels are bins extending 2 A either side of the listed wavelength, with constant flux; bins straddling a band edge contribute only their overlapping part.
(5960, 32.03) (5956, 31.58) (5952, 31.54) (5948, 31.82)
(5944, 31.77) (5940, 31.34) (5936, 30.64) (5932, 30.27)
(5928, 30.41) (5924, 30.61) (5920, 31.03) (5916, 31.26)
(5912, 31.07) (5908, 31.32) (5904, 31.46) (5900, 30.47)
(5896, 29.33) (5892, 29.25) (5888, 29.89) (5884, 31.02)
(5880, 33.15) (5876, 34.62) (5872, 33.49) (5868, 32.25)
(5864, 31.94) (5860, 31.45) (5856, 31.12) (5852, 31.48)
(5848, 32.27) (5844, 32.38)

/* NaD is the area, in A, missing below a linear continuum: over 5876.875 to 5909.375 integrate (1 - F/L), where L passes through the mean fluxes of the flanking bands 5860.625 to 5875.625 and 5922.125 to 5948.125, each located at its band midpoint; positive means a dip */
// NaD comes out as 1.2 A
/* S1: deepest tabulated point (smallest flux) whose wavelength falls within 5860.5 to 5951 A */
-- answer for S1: 29.25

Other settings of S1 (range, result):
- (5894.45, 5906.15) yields 29.33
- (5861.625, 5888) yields 29.89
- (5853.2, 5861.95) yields 31.12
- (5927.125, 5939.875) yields 30.27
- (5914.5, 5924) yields 30.61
